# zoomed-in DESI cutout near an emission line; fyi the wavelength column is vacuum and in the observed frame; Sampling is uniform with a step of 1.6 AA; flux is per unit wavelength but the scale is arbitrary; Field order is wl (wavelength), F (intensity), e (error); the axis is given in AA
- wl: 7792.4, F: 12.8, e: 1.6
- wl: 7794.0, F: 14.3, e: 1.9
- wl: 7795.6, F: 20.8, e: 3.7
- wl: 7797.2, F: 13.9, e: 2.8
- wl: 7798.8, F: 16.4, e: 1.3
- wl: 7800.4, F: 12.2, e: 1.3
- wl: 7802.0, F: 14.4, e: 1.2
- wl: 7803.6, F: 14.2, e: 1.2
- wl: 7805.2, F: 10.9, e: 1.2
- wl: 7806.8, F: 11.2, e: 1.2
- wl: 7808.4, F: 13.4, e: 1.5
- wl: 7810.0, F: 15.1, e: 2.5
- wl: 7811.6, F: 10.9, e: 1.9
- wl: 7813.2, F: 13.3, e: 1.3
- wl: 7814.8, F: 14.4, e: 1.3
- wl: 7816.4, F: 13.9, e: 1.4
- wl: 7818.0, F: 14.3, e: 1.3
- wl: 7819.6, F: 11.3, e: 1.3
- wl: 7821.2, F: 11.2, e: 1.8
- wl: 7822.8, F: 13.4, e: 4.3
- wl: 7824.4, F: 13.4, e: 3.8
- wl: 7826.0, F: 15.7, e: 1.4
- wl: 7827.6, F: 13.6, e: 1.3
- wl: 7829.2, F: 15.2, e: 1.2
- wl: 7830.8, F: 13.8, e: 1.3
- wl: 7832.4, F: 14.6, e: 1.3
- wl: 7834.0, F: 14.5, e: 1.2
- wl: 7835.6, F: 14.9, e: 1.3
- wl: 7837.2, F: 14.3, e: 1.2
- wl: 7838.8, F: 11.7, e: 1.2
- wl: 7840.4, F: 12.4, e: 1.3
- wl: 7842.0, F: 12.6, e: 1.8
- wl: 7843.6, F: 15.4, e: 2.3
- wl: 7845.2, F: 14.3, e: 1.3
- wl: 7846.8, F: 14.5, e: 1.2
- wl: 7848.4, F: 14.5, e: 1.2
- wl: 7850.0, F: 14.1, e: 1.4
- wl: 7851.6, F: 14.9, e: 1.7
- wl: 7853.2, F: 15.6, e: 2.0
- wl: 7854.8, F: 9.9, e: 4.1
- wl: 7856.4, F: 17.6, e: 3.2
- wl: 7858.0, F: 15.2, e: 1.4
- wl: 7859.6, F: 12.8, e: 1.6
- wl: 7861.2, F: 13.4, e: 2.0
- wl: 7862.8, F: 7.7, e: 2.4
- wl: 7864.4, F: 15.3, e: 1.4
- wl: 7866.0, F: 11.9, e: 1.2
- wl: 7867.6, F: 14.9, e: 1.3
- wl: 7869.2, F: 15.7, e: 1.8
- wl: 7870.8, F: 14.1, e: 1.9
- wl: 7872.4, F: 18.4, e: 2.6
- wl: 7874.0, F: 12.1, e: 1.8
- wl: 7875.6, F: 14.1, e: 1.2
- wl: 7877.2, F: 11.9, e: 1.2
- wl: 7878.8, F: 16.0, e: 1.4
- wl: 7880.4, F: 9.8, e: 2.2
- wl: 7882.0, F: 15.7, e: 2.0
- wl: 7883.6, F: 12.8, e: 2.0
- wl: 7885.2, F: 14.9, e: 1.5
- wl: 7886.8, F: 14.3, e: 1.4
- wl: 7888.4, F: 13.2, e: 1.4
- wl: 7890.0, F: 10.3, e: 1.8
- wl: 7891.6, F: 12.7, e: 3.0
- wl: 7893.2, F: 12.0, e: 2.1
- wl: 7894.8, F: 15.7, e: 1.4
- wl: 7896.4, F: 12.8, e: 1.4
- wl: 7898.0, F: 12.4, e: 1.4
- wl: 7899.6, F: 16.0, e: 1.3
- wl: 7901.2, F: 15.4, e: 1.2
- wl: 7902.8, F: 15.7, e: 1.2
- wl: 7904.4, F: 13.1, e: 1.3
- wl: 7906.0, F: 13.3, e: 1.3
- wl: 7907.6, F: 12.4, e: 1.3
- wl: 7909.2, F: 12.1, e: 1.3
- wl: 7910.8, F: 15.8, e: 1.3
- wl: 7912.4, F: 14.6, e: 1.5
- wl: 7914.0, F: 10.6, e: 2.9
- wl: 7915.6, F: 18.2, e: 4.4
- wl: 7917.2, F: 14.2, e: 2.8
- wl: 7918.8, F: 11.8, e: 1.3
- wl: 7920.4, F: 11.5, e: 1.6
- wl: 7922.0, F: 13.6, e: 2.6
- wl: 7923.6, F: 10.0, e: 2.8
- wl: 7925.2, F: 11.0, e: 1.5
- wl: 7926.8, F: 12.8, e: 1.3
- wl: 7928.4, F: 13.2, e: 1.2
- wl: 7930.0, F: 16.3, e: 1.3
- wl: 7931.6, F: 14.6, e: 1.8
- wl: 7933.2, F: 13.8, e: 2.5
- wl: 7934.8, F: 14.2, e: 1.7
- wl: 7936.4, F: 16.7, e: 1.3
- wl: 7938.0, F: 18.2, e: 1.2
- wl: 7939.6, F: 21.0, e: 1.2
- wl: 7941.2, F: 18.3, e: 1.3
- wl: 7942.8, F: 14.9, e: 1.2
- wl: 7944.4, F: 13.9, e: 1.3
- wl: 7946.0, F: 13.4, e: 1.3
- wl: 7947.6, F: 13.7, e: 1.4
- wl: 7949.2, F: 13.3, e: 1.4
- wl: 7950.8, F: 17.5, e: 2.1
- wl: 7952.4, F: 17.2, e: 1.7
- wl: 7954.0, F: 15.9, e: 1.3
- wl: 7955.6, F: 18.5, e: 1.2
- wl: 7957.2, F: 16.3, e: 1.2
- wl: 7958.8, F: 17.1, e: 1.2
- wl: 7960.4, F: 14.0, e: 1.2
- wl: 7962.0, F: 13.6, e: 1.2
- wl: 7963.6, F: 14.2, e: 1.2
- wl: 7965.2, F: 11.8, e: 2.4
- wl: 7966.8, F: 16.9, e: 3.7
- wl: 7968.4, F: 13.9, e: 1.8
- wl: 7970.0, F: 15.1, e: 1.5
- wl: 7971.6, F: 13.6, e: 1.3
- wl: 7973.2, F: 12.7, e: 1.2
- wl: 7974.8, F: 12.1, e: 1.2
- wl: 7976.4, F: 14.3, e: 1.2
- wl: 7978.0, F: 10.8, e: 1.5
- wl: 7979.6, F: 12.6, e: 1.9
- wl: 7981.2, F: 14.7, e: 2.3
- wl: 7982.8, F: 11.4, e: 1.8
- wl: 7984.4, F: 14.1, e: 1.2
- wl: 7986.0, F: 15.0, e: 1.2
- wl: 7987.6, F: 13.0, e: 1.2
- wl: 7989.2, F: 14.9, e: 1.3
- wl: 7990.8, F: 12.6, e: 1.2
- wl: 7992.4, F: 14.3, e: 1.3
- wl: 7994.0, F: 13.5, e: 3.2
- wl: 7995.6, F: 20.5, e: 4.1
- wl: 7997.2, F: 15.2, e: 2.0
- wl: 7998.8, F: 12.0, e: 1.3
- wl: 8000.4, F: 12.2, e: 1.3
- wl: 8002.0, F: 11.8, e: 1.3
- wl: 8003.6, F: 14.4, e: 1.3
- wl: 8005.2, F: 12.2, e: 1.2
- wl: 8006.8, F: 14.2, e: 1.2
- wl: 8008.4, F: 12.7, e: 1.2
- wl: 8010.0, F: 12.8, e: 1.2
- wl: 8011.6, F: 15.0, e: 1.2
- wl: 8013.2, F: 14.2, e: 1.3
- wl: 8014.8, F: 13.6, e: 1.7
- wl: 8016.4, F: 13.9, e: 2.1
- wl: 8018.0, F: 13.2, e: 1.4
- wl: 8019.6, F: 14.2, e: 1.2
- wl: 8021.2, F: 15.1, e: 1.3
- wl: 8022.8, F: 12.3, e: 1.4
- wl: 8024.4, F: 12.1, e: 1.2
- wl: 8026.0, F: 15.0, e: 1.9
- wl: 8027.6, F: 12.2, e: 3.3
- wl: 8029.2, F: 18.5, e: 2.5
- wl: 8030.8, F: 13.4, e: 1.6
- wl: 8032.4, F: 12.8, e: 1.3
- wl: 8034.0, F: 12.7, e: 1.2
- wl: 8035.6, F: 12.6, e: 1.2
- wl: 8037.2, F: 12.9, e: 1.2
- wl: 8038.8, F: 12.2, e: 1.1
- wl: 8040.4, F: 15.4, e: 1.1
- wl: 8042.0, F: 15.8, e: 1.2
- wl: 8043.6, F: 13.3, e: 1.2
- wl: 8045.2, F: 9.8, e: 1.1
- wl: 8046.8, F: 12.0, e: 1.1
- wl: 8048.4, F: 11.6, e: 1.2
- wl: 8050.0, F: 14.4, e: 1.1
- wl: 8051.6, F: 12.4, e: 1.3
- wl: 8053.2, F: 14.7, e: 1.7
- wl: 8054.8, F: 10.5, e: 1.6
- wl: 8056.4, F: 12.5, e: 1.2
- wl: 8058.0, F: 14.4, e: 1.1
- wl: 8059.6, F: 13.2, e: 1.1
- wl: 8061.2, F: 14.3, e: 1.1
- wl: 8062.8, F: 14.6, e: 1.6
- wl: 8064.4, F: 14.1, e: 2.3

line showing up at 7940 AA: [S II] 6716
